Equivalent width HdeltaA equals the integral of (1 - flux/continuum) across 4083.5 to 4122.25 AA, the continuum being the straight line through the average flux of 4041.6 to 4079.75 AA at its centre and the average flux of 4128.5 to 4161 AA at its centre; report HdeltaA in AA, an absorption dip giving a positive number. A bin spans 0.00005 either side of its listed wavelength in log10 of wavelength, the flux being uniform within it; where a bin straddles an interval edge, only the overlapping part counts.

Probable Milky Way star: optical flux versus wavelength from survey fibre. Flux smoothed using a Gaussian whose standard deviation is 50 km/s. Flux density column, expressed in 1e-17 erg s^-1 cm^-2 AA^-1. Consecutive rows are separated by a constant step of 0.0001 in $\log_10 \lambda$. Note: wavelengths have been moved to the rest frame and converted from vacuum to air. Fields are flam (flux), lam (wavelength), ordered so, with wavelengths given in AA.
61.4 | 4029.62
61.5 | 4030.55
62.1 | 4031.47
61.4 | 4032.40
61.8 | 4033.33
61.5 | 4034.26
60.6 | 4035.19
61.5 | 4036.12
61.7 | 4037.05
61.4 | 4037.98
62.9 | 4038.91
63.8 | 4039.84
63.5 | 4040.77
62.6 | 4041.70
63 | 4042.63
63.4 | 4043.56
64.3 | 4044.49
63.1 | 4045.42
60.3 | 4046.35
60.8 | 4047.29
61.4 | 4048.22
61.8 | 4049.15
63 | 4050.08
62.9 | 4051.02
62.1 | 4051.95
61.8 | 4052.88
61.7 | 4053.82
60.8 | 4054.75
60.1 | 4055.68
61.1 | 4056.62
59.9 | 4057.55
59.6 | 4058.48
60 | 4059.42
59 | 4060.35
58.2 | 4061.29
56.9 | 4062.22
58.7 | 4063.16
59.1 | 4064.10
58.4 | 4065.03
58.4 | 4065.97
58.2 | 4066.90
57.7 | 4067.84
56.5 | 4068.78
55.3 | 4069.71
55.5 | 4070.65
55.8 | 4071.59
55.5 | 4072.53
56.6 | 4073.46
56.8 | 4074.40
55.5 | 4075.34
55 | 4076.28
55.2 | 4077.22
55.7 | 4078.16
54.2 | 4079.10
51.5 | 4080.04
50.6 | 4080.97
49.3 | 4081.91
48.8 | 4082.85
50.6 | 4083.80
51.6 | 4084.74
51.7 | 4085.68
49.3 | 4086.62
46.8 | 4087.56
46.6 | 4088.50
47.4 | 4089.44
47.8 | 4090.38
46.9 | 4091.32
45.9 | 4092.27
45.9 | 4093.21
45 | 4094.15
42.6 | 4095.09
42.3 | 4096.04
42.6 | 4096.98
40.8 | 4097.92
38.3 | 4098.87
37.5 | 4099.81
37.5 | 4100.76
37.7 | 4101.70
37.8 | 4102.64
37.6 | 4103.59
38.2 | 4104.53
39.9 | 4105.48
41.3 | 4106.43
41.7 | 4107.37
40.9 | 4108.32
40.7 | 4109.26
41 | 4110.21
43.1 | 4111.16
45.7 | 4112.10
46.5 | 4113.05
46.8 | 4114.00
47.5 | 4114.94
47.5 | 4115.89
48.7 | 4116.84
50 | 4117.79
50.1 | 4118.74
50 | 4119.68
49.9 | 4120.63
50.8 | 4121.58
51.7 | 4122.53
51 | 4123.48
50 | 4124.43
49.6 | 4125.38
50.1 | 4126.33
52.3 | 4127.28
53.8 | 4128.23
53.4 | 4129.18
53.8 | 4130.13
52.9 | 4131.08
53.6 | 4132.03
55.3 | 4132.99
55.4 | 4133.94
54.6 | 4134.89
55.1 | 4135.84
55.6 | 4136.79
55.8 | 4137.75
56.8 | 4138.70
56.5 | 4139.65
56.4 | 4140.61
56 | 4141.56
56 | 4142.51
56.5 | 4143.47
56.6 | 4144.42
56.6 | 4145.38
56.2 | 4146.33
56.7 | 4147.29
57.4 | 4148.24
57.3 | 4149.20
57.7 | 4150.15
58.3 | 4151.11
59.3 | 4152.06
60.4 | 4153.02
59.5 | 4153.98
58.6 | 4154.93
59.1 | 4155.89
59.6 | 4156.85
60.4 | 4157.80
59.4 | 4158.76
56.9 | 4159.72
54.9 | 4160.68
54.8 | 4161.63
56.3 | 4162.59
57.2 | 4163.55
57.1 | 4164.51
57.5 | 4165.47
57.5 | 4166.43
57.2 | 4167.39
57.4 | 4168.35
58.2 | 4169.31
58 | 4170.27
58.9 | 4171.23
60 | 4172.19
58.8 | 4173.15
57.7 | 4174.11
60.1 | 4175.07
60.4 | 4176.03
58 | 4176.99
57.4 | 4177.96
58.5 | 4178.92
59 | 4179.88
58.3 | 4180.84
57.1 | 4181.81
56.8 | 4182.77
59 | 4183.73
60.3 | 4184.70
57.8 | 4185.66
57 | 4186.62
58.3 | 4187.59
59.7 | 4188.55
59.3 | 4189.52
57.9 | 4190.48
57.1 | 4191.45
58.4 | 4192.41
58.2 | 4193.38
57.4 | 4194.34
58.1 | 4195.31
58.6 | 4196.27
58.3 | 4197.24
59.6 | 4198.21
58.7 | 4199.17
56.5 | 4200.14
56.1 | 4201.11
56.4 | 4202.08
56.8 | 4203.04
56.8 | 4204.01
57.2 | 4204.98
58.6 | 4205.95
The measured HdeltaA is 8.86 AA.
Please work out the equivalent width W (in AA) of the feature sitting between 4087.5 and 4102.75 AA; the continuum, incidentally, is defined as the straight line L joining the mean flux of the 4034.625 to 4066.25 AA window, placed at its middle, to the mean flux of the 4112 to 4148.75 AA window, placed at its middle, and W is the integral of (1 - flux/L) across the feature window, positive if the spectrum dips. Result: 3.7 AA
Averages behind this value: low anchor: 61.1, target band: 42.9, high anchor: 52.9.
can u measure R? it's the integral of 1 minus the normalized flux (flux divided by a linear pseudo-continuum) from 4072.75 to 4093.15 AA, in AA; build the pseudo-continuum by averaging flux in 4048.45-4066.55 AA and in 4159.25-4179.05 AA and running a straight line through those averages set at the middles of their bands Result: 2.9 AA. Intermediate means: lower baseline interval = 60.2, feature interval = 51.1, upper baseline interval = 57.7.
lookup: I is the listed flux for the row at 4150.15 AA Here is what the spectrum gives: 57.7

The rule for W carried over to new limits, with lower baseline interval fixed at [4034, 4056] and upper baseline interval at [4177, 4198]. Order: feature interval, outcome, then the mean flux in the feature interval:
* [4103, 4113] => 3.2 AA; 41.2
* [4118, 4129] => 1.7 AA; 50.9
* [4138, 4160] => 0.6 AA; 57.7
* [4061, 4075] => 1.0 AA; 57.1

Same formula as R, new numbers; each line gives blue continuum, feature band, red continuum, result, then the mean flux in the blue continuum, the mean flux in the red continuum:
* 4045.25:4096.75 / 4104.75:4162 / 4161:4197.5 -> 4.2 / 55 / 58.1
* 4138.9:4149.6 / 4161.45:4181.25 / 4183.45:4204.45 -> -0.2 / 56.5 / 58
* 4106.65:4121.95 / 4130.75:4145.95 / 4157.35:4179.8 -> -1.2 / 46.2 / 58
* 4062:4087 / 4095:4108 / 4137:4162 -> 3.7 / 54.7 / 57.4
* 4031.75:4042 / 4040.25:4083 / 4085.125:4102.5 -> -3.5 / 62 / 44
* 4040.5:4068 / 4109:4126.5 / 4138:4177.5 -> 3.2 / 60.7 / 57.8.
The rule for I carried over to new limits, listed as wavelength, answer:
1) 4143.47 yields 56.5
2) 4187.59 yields 58.3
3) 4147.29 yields 56.7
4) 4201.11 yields 56.1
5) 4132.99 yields 55.3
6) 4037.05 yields 61.7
